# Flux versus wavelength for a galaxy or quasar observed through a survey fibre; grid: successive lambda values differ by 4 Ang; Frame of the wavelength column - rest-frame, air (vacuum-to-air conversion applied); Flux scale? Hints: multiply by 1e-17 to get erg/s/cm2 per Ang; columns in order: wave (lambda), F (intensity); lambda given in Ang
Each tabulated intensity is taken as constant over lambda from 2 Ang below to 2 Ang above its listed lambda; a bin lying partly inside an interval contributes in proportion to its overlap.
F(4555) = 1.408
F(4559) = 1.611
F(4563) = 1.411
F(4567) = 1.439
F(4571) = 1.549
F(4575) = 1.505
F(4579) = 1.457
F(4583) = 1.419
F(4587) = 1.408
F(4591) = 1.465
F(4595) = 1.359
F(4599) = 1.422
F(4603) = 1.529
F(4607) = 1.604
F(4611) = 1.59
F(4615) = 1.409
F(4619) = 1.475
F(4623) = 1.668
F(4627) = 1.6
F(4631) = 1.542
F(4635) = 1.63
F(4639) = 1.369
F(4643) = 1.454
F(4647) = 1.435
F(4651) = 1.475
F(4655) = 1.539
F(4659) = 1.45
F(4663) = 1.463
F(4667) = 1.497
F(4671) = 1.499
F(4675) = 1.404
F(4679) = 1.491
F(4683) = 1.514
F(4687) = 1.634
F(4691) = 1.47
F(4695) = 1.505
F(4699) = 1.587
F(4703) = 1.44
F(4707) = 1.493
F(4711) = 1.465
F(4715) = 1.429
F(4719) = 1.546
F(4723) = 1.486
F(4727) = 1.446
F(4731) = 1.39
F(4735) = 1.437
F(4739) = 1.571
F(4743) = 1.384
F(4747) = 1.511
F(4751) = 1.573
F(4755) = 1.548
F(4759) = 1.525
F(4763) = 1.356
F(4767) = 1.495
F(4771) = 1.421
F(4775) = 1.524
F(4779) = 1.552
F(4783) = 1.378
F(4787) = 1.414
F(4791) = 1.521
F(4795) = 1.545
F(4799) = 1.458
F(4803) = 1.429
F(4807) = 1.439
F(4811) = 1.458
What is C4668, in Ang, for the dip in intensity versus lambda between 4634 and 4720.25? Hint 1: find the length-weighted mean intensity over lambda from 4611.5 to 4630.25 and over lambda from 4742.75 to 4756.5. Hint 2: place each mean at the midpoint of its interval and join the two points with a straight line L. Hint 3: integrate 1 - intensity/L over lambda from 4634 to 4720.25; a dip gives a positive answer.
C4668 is 2.4 Ang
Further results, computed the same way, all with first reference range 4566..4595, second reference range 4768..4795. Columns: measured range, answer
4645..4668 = -0.19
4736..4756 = -0.54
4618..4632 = -1.14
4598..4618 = -0.74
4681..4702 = -1.01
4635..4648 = 0.10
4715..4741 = -0.09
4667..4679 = 0.00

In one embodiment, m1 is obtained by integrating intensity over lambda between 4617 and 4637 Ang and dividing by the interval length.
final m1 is 1.58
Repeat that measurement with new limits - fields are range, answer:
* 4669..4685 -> 1.48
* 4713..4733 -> 1.46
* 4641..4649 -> 1.44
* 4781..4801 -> 1.46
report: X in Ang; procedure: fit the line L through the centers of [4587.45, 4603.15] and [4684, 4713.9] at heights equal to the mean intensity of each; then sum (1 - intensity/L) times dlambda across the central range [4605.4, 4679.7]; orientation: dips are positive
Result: -1.9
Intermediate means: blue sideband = 1.43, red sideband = 1.51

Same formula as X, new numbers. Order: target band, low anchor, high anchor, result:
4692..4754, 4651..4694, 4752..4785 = 0.05 Ang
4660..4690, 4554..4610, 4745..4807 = -0.41 Ang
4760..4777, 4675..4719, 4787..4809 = 0.31 Ang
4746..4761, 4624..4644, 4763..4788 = -0.74 Ang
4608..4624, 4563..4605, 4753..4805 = -0.82 Ang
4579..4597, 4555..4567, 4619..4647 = 0.99 Ang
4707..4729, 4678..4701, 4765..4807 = 0.59 Ang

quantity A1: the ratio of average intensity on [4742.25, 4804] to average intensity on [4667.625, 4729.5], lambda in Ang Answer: 0.99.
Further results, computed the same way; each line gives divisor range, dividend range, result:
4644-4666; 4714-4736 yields 0.99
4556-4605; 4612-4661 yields 1.03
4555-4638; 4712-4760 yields 0.99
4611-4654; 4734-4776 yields 0.98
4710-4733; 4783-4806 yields 1.00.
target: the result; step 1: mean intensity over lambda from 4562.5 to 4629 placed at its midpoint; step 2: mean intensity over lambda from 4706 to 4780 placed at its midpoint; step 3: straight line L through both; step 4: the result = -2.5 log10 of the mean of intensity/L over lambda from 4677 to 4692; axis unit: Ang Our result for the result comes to -0.03 mag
